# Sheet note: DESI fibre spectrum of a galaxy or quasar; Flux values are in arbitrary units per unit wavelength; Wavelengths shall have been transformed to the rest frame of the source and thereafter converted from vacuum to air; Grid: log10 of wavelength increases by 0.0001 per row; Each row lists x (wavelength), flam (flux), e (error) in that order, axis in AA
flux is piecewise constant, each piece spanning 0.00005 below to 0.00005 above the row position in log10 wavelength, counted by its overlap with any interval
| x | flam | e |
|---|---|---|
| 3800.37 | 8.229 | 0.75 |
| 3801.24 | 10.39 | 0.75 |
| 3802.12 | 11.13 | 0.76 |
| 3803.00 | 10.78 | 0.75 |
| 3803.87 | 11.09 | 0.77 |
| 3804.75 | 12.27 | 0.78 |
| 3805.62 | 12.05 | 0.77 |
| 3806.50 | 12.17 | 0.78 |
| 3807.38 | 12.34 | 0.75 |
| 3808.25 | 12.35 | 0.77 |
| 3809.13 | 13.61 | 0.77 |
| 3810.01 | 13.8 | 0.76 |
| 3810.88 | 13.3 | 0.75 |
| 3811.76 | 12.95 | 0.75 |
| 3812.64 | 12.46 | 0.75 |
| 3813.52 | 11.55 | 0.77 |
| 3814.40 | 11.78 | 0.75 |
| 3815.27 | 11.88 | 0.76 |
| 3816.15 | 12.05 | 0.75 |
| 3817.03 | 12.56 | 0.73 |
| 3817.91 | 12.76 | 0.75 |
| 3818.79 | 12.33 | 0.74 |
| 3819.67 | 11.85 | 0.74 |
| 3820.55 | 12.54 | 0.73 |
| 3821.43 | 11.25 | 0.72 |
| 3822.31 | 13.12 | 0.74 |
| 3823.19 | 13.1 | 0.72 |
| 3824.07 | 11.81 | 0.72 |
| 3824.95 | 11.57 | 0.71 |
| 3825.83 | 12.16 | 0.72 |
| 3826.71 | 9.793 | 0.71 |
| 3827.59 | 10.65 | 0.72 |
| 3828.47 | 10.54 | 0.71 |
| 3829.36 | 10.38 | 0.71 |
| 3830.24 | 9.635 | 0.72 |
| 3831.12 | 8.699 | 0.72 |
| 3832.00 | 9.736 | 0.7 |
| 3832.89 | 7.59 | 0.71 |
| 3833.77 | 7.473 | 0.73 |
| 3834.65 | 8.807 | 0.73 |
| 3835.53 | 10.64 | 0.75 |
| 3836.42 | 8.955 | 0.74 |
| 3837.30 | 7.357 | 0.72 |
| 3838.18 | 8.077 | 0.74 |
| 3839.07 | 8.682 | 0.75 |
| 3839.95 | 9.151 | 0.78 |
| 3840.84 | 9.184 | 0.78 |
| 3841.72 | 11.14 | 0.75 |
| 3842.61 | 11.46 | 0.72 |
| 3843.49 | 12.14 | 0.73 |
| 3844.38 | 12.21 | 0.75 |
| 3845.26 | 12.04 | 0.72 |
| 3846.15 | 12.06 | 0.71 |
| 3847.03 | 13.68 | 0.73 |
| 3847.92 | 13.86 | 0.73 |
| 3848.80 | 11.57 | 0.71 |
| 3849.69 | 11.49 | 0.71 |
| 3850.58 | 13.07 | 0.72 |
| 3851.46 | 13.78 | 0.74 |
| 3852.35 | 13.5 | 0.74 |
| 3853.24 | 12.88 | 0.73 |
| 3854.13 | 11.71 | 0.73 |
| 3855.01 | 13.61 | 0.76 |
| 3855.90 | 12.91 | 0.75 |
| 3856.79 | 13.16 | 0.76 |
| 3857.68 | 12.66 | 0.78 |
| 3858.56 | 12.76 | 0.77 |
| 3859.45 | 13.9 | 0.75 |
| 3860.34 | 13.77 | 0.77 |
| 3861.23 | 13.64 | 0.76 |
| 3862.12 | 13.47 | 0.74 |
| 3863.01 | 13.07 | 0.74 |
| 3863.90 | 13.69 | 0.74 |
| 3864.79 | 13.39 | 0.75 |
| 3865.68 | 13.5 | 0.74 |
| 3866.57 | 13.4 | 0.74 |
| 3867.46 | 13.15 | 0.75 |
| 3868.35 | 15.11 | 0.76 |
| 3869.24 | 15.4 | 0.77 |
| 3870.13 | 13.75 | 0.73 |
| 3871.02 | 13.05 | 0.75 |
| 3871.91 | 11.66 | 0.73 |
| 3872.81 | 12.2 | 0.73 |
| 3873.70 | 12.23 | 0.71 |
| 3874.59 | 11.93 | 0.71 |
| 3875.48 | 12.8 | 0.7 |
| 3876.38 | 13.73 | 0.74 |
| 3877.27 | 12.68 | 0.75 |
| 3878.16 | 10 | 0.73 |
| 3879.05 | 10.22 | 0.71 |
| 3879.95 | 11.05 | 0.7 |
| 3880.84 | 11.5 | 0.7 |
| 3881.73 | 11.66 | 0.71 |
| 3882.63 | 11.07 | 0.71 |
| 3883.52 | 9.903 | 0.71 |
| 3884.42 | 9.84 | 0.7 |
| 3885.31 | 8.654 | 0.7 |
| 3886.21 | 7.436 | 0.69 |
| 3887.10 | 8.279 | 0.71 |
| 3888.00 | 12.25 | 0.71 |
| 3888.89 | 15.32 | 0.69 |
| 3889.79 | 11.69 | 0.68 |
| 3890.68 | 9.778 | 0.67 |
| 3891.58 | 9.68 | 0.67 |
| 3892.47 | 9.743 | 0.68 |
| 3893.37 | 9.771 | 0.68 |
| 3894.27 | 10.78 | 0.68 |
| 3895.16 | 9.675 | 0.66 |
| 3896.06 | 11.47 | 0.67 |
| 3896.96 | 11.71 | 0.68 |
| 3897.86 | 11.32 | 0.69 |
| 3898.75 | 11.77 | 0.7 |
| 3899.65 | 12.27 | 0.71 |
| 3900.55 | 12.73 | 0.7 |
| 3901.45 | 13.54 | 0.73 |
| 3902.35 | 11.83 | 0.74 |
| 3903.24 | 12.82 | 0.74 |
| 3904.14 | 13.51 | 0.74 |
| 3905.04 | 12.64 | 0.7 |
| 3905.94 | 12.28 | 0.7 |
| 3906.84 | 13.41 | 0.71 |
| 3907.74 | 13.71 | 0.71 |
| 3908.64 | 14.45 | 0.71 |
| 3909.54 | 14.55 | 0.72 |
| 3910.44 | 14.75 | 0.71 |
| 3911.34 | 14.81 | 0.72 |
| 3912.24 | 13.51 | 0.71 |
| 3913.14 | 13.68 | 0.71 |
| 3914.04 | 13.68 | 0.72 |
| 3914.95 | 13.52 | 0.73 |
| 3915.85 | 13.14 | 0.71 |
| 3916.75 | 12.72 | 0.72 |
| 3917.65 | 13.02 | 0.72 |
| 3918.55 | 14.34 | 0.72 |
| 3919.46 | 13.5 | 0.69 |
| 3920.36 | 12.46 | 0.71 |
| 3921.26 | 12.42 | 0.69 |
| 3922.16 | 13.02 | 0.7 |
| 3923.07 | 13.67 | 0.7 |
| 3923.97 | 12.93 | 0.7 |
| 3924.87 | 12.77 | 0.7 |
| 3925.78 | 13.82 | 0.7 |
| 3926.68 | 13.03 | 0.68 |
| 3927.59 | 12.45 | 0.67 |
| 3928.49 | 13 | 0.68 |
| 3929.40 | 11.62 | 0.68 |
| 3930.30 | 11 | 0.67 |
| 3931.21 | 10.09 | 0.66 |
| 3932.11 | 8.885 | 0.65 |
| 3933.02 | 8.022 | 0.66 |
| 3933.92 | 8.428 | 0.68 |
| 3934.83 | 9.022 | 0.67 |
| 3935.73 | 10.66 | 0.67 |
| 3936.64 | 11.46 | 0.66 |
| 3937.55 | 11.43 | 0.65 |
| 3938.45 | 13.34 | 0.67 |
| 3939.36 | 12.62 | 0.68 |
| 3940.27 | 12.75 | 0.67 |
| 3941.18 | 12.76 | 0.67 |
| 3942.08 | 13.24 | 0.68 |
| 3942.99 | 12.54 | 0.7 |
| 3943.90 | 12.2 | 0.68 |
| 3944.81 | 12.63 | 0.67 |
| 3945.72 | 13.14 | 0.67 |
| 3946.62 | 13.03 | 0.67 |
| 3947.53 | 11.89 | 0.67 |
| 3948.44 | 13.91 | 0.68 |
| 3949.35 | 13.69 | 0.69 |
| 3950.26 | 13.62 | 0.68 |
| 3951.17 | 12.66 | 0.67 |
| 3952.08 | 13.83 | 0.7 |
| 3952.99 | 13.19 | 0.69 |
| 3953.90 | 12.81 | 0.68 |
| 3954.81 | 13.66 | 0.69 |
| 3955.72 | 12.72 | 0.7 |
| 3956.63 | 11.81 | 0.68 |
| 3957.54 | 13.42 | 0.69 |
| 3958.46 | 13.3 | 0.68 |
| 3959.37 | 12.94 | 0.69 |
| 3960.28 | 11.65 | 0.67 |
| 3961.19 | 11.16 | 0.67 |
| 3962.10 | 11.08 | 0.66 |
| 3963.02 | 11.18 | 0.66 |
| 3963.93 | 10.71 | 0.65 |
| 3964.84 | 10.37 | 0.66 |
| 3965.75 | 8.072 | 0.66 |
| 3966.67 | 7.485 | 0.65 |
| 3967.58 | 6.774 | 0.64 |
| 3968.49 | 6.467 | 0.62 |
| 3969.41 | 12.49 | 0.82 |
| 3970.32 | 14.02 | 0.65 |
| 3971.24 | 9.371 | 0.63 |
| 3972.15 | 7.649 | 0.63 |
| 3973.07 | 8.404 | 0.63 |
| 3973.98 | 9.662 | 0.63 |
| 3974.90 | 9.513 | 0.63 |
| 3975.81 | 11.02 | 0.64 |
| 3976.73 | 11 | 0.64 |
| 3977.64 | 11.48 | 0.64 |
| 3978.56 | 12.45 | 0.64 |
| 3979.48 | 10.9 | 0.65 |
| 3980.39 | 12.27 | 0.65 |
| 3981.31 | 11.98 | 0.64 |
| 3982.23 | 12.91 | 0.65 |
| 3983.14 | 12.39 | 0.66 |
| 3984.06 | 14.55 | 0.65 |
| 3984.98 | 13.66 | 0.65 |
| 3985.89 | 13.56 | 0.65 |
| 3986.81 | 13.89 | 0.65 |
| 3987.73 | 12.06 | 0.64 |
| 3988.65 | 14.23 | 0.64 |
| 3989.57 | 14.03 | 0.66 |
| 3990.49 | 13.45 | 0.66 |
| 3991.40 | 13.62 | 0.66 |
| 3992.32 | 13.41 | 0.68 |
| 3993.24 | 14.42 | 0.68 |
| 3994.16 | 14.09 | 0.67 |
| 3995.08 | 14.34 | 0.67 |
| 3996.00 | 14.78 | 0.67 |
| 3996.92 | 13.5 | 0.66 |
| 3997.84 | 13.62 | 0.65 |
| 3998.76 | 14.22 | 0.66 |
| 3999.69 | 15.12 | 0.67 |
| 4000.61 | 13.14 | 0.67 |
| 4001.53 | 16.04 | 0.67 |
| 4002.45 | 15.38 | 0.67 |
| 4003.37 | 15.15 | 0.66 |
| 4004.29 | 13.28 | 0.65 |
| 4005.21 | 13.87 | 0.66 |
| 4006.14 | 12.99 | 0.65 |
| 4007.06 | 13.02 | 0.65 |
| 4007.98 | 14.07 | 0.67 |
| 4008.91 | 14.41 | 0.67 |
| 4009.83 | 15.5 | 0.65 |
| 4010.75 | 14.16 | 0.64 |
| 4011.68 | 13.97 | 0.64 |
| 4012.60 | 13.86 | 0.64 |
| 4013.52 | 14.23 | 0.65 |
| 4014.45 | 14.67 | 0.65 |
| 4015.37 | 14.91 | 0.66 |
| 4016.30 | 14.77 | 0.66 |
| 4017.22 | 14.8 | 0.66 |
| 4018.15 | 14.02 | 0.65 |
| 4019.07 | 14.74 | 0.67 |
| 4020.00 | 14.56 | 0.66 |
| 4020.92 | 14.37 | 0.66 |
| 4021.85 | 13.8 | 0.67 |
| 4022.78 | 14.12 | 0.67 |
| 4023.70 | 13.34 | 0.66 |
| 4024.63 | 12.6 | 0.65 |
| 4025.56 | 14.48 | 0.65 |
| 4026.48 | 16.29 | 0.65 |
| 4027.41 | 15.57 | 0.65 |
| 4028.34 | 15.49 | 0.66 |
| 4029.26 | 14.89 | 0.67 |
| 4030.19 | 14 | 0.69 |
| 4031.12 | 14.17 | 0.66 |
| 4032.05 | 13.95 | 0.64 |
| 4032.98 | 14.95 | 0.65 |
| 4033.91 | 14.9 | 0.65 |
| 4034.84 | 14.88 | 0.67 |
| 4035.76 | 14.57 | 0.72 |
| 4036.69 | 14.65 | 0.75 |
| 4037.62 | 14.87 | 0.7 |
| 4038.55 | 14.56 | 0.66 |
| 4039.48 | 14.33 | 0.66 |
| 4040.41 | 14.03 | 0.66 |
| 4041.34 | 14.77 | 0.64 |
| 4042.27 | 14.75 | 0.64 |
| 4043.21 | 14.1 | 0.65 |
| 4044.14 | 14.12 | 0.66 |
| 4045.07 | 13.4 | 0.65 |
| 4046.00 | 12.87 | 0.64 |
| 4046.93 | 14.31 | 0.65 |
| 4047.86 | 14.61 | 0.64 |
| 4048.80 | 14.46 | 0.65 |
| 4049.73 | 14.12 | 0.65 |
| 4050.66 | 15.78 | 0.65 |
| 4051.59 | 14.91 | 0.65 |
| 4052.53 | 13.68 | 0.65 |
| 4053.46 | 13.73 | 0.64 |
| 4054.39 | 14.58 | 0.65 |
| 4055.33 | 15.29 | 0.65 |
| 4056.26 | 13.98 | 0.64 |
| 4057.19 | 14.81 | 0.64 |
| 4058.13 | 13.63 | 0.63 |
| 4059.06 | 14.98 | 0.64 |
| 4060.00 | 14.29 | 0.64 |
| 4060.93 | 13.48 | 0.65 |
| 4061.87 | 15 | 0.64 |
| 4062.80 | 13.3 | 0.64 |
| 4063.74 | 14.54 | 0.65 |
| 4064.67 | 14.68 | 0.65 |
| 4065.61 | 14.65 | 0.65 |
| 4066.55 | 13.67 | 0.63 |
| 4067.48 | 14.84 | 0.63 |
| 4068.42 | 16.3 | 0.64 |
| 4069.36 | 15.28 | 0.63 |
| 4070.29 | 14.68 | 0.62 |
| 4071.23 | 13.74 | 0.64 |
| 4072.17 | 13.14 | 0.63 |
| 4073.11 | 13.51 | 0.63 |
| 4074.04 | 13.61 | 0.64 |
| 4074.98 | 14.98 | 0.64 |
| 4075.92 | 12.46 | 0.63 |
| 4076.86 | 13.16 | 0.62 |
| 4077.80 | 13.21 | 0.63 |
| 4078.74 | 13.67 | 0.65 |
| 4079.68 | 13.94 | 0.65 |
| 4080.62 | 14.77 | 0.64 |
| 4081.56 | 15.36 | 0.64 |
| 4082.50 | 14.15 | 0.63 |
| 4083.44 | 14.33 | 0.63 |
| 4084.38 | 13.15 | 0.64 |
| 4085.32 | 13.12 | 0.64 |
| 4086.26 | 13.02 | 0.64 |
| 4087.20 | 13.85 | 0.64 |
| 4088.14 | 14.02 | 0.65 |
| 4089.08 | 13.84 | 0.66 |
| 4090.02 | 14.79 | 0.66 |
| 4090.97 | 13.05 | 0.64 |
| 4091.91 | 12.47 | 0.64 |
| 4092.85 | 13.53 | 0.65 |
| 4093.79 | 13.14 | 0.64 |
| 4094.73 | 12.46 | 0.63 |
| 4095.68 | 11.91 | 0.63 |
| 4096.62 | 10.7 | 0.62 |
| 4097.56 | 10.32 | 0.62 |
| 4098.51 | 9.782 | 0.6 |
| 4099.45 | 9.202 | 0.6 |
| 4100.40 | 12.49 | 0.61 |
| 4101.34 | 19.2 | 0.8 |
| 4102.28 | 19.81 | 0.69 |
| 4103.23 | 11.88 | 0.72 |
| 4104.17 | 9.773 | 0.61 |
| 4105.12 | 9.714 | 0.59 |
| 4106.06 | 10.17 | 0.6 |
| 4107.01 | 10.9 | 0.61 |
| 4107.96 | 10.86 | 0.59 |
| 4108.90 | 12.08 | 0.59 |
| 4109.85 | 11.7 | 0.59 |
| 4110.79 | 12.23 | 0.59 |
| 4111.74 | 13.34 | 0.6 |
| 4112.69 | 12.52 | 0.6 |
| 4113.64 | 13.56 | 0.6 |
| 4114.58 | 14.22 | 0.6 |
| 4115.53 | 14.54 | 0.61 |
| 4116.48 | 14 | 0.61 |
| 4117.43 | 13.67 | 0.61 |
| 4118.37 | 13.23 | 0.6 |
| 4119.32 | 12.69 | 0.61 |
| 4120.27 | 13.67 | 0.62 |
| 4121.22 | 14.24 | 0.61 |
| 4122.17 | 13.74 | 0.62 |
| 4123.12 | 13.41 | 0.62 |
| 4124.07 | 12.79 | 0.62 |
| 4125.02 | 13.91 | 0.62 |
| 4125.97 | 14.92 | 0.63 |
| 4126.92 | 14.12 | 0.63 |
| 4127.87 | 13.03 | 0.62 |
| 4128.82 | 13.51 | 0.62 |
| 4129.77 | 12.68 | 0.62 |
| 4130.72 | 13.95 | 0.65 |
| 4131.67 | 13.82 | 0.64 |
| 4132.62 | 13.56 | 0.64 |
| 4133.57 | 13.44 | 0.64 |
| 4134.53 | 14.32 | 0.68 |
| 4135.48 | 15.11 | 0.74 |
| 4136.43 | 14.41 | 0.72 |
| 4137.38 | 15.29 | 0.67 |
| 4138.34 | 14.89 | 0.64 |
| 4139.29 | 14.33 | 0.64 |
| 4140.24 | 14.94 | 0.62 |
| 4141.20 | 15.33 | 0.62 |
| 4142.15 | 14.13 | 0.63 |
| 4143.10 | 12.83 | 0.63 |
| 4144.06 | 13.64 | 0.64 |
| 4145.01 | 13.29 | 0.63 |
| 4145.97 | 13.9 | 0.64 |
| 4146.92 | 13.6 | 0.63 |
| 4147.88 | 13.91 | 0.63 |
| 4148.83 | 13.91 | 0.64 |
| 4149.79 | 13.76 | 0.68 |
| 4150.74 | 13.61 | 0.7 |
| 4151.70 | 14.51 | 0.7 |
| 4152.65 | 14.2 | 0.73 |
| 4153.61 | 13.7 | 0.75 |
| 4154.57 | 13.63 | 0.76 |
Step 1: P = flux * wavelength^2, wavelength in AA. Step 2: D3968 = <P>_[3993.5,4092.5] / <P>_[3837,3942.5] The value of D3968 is 1.3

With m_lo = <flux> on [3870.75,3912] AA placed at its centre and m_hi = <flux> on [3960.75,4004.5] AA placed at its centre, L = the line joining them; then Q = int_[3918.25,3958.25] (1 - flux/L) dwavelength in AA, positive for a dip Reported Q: -1.2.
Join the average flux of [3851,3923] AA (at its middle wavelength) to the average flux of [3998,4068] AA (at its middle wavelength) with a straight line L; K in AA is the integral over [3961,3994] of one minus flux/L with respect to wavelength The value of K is 5.3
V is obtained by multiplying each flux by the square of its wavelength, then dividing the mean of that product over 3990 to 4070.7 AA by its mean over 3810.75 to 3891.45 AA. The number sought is 1.35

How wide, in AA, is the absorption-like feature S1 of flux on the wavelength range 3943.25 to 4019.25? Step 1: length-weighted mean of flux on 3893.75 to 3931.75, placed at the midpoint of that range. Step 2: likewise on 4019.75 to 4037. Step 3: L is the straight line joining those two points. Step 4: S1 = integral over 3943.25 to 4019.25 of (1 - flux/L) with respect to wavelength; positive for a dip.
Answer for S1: 5.89 AA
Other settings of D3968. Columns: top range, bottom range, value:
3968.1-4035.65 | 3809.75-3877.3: 1.22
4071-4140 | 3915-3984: 1.22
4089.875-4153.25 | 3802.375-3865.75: 1.31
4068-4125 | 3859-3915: 1.19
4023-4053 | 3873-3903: 1.39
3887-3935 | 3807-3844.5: 1.16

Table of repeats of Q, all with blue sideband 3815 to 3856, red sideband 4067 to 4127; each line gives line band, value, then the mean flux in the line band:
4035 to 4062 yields -3.1 AA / 14.4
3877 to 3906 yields 1.2 AA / 11.2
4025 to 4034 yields -1.5 AA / 14.8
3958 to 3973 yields 2.4 AA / 10.2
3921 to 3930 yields -0.7 AA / 12.8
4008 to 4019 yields -1.6 AA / 14.5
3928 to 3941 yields 1.2 AA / 10.9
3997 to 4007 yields -1.3 AA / 14.2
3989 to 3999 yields -1.2 AA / 14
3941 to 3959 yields -1.3 AA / 13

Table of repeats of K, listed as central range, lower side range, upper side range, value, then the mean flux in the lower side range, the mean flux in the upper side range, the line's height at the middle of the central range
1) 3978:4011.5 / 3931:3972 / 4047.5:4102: -3.7 AA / 11.5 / 13.8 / 12.3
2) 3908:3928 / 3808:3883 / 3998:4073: -0.9 AA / 11.9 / 14.4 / 12.9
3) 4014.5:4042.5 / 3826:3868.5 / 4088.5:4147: -4.0 AA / 11.6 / 13.3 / 12.7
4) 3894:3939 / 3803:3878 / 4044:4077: 1.3 AA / 12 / 14.3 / 12.8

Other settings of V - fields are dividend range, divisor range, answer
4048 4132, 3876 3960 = 1.21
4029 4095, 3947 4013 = 1.17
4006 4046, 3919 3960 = 1.22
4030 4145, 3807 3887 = 1.32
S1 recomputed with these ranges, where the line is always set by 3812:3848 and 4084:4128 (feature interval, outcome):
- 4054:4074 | -2.7 AA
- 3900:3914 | -2.4 AA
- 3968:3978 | 1.6 AA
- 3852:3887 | -3.6 AA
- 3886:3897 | 0.7 AA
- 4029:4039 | -1.7 AA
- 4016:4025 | -1.3 AA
